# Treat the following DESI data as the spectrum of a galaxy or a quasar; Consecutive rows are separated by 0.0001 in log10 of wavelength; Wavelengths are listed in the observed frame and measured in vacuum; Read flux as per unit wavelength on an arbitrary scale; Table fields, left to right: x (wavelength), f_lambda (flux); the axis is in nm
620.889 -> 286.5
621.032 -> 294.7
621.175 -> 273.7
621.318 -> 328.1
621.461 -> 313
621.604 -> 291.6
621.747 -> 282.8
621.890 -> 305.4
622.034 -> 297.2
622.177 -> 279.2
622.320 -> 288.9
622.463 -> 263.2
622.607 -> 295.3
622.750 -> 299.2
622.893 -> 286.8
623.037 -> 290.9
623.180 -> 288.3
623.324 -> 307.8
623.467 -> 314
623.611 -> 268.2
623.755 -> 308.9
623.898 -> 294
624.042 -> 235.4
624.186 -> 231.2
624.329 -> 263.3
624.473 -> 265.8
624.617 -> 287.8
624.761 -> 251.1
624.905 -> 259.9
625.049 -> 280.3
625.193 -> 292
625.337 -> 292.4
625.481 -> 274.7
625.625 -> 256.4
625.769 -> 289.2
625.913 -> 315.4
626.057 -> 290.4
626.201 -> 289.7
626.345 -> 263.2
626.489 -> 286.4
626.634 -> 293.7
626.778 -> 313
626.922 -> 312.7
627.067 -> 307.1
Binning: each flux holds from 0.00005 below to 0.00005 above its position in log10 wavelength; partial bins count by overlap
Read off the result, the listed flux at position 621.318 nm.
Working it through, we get 328.1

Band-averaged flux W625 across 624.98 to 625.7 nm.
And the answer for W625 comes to 279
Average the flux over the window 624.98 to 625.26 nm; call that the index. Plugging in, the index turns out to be 286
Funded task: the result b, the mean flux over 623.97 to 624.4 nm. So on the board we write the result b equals 243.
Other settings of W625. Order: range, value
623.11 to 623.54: 303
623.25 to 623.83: 300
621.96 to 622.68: 285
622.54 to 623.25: 292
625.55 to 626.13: 288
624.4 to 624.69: 276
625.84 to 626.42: 290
